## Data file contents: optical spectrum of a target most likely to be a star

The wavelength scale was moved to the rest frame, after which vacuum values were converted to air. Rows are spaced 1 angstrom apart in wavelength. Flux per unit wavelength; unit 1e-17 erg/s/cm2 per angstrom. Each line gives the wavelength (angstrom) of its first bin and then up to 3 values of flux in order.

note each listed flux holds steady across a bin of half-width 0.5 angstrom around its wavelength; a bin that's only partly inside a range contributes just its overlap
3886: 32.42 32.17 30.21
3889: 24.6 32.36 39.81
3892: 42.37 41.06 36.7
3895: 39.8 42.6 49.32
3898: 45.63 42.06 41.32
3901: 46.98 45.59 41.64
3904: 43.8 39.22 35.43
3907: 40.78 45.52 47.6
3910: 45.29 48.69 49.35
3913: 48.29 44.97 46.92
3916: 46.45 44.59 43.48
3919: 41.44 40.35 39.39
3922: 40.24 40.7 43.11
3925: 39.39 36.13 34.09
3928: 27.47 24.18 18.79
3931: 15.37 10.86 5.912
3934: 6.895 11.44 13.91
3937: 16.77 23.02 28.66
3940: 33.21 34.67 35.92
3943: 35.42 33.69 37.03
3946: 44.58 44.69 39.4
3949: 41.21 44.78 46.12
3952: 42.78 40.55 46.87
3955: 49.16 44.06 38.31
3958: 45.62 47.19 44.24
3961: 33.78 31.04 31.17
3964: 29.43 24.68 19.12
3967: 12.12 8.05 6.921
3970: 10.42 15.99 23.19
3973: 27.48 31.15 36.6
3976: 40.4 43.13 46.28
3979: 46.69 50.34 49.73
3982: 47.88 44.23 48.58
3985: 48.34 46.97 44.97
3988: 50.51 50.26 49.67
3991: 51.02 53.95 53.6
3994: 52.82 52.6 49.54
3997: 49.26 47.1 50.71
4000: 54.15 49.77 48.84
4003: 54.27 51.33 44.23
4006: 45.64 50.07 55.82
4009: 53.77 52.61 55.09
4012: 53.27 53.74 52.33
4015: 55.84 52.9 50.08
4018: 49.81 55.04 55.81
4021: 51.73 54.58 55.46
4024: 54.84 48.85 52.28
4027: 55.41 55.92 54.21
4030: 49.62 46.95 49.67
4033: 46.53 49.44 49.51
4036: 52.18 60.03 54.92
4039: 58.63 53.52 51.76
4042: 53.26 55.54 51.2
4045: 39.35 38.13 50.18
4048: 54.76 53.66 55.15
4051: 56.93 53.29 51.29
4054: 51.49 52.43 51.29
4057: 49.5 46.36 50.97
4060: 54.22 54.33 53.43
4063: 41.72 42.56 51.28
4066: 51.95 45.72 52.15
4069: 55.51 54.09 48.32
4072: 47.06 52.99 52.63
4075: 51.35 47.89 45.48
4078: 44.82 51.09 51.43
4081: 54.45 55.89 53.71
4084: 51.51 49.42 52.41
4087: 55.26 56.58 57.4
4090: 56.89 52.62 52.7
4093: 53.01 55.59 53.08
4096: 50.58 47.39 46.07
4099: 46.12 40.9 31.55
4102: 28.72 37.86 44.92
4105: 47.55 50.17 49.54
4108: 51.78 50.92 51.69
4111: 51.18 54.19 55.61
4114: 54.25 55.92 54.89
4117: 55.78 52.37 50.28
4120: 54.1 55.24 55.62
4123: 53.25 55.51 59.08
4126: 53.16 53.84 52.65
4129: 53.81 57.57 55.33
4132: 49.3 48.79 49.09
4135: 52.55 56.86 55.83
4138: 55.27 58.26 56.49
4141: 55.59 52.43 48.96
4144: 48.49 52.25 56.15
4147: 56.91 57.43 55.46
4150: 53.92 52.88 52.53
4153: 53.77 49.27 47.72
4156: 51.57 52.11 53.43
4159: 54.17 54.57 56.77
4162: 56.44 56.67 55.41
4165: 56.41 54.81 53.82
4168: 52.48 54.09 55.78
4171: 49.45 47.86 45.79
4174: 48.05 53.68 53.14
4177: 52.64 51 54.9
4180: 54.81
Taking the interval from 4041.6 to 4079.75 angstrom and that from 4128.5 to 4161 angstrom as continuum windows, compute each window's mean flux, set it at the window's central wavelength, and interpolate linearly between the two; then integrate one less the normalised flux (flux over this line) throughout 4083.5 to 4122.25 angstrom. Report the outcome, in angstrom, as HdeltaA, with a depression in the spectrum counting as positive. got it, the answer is 1.0 angstrom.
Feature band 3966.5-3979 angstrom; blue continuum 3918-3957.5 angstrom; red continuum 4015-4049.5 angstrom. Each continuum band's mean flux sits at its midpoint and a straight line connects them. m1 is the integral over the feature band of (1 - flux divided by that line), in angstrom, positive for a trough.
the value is 4.5 angstrom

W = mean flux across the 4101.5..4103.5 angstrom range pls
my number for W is 33.3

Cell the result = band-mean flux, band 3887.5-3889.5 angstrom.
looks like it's 27.4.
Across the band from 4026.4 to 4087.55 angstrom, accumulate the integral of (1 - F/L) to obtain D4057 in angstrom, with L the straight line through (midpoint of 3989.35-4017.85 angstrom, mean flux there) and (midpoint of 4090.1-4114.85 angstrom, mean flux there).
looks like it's -1.66 angstrom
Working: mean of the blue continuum 51.5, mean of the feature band 51.2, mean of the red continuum 48.5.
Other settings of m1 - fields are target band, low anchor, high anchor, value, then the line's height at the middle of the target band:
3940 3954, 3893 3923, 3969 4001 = 1.1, 43.6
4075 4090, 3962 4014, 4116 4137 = -0.6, 50.2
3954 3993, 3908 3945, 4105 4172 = 0.3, 37.9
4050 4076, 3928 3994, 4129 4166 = -3.3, 45.2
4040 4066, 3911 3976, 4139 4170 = -4.1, 43.8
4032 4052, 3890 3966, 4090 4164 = -2.7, 45.7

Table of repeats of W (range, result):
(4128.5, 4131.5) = 55.6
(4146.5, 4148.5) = 57.2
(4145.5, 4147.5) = 56.5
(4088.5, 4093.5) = 54.5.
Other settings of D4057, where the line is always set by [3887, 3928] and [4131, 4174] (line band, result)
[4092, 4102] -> 0.8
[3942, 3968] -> 3.8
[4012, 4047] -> -3.5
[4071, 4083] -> -0.2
